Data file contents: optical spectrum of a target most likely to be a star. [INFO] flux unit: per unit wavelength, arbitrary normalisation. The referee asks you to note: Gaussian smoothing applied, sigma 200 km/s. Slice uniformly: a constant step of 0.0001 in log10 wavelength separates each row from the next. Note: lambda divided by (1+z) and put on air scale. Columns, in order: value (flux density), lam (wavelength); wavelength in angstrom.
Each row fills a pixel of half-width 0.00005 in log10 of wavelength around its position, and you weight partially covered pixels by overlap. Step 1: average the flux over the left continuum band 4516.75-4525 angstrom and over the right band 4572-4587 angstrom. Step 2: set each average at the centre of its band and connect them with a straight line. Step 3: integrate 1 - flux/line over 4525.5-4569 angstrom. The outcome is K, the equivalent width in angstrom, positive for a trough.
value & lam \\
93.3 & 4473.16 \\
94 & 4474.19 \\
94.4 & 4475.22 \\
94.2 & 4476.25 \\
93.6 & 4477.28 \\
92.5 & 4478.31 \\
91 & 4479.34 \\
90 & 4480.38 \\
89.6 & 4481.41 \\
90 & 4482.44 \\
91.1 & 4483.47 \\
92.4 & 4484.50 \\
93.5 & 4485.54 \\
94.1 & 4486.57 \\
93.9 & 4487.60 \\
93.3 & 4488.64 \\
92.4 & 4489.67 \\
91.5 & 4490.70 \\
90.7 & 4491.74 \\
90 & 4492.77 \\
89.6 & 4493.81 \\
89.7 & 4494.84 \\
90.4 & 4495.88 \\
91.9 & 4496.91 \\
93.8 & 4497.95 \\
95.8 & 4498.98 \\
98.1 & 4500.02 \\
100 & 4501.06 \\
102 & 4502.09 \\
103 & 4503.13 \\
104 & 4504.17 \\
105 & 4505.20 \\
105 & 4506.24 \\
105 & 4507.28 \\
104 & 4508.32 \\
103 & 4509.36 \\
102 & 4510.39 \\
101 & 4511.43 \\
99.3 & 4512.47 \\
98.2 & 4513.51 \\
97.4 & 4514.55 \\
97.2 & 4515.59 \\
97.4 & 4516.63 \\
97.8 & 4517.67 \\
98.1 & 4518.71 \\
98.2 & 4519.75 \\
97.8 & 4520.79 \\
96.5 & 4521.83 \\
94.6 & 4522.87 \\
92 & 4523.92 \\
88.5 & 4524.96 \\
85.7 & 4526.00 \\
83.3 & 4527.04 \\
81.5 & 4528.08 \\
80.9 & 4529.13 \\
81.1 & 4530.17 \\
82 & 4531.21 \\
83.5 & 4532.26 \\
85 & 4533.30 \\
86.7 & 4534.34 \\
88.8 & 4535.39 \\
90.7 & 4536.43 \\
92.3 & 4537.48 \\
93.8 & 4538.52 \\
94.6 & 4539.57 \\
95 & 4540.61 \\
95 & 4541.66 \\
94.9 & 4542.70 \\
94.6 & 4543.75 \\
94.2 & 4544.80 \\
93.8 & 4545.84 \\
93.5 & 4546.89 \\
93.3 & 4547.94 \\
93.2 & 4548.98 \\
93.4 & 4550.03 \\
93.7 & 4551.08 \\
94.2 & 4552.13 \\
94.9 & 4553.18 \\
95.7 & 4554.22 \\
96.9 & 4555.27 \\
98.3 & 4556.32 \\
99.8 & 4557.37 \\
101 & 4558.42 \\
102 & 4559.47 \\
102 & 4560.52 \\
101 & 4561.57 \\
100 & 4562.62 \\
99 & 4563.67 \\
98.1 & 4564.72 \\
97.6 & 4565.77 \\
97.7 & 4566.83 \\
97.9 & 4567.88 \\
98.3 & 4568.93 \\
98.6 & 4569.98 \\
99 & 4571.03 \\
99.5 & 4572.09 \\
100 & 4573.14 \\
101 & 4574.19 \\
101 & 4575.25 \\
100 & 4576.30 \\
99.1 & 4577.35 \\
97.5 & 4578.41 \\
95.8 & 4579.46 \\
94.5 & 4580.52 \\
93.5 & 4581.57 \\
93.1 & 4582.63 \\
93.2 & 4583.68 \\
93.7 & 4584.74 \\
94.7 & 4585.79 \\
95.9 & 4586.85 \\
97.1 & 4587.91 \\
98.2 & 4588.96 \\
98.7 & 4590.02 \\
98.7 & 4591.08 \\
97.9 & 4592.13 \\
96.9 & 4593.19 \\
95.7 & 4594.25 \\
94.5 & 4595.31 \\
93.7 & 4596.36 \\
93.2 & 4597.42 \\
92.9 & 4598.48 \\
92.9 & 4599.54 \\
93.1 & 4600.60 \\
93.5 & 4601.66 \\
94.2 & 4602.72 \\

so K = 1.4 angstrom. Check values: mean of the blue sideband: 95.9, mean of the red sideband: 96.8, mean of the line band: 93.3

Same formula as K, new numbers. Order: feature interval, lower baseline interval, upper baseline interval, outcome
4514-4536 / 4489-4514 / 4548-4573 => 1.7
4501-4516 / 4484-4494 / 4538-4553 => -1.5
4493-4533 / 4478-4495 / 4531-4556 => -1.3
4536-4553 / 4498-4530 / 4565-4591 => 0.6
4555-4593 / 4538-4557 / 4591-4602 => -1.4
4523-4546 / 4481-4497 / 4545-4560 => 1.4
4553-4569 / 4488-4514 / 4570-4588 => -0.3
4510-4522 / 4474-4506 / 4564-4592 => -0.4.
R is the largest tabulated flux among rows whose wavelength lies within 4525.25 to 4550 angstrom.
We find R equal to 95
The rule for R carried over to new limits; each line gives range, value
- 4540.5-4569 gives 102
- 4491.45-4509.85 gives 105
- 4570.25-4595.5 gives 101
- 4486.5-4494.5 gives 94.1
